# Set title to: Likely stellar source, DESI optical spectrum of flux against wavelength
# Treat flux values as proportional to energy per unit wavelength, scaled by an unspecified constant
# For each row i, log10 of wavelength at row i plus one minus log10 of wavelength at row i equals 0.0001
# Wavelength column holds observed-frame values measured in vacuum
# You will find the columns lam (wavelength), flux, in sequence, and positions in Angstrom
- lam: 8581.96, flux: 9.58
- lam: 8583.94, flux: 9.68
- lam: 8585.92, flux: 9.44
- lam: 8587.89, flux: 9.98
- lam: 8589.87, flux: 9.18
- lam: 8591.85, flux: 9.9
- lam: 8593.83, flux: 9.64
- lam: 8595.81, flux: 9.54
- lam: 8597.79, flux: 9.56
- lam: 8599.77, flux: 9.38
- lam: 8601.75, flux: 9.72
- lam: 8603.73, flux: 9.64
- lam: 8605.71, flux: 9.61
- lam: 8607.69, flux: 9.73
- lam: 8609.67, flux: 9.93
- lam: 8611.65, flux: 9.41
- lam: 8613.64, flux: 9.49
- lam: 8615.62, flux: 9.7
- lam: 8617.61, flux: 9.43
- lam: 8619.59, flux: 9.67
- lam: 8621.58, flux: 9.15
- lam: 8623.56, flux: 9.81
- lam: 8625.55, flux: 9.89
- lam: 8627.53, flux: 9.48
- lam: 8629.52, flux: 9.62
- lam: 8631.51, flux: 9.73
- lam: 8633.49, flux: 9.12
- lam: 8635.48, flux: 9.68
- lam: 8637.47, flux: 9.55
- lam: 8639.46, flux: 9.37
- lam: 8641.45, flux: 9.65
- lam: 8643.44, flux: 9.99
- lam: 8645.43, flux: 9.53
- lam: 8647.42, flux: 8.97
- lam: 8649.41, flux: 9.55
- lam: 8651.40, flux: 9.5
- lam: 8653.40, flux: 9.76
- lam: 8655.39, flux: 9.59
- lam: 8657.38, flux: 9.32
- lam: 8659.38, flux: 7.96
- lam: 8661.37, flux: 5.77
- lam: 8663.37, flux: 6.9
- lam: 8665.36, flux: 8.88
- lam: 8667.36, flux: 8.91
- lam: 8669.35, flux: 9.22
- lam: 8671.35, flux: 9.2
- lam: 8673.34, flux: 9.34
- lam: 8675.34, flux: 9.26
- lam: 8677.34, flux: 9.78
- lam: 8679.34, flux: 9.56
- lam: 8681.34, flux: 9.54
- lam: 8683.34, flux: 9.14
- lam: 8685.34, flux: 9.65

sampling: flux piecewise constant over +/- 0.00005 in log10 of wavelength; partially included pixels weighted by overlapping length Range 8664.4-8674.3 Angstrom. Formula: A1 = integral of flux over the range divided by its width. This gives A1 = 9.11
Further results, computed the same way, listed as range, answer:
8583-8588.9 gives 9.7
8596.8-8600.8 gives 9.47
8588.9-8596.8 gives 9.56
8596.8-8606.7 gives 9.59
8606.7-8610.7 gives 9.84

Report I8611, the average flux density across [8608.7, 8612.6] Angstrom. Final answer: 9.68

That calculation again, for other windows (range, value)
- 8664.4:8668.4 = 8.9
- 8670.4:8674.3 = 9.29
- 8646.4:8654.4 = 9.44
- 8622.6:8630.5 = 9.7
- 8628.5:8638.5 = 9.54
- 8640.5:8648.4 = 9.54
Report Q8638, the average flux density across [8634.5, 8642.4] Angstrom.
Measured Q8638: 9.56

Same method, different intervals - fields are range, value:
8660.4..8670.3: 7.94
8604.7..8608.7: 9.68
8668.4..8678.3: 9.36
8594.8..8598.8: 9.55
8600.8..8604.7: 9.68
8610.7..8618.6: 9.5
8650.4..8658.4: 9.53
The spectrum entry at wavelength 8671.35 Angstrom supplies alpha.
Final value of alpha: 9.2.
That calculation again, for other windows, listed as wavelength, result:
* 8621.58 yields 9.15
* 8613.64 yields 9.49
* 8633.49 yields 9.12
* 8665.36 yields 8.88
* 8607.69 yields 9.73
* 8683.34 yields 9.14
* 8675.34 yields 9.26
